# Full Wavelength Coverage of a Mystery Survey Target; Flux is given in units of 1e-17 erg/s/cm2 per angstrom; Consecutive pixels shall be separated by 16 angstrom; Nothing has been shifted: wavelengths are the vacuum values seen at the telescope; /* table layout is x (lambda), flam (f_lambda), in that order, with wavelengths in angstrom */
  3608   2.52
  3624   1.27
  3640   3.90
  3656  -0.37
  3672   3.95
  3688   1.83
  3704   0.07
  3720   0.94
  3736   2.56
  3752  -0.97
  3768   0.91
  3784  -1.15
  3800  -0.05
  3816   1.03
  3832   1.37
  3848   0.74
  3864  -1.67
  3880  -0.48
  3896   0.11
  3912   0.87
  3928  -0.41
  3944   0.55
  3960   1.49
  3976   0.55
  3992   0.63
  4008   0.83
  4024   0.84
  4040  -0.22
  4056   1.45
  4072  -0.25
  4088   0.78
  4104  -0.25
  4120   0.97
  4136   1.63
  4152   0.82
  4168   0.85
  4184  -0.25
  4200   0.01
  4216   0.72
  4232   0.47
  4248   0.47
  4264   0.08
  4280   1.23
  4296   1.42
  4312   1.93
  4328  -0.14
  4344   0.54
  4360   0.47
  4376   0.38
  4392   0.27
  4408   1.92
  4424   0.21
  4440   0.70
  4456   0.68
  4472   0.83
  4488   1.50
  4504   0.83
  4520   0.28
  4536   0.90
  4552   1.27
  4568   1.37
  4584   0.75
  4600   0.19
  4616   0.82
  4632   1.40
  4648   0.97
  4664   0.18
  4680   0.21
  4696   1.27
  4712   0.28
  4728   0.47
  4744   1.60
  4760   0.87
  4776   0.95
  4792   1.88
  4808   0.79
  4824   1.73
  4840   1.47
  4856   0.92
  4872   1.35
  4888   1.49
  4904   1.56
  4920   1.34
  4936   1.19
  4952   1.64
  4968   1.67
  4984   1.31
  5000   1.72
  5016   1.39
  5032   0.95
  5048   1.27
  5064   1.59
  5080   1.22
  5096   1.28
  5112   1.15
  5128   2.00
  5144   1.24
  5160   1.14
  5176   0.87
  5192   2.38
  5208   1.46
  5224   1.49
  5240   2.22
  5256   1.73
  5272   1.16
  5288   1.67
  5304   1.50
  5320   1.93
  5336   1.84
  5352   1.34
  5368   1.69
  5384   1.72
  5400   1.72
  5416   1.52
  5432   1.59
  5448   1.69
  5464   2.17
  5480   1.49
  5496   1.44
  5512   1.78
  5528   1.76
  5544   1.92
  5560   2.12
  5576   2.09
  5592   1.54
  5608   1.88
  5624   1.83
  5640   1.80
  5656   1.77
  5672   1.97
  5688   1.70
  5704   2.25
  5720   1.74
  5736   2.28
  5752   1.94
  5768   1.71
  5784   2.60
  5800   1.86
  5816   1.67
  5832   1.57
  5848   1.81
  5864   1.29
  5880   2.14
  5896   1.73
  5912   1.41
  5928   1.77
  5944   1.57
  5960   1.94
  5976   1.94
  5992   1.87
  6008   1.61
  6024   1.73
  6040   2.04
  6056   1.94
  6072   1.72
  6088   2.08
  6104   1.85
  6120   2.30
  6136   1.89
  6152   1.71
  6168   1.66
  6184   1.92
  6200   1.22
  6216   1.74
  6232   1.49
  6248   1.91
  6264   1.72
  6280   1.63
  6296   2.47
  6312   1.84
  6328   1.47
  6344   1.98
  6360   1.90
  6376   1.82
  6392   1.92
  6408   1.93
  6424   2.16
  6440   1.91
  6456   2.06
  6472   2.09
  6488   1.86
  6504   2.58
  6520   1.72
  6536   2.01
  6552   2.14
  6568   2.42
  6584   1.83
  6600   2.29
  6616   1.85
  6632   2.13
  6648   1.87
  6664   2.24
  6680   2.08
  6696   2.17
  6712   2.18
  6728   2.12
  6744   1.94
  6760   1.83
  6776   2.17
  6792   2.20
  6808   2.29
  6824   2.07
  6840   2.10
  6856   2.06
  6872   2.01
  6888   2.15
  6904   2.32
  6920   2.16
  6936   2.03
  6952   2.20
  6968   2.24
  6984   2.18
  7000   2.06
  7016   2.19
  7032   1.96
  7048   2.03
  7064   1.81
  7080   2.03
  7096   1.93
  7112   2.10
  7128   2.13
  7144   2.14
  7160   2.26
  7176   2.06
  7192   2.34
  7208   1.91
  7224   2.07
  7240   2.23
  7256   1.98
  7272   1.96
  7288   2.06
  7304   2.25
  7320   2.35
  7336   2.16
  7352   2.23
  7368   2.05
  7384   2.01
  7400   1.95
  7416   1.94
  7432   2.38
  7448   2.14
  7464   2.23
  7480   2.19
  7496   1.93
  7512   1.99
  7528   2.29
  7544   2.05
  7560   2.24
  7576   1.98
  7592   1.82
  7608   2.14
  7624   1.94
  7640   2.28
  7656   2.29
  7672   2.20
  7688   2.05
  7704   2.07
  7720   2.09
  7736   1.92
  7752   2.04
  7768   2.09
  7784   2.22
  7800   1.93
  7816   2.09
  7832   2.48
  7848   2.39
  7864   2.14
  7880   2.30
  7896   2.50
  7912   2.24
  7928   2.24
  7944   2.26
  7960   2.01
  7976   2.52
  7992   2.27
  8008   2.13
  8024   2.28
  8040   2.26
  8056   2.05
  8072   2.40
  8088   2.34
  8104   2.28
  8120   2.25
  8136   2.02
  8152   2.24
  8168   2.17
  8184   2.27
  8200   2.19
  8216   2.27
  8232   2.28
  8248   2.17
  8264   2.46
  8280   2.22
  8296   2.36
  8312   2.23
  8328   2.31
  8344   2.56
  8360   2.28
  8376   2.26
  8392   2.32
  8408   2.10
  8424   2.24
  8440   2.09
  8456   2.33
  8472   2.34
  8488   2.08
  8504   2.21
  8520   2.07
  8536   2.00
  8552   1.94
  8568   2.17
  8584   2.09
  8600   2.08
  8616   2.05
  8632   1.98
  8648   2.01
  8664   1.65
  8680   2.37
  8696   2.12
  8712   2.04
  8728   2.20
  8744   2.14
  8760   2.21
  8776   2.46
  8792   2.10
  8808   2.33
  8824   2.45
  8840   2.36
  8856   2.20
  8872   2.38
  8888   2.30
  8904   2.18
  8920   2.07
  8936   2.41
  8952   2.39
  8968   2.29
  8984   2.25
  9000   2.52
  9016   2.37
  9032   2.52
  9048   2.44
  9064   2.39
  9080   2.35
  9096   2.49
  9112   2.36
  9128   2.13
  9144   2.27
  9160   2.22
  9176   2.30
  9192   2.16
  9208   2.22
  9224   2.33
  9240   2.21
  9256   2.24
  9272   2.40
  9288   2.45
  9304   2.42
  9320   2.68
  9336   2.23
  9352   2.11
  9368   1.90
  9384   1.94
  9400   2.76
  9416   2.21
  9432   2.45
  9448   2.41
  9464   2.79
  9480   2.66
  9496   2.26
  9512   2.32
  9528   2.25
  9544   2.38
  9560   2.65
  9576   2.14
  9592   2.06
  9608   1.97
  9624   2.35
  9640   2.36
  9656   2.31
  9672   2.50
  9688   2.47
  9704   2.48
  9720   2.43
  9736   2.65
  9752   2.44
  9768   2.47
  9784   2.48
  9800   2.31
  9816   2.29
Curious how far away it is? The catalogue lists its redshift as 0.20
